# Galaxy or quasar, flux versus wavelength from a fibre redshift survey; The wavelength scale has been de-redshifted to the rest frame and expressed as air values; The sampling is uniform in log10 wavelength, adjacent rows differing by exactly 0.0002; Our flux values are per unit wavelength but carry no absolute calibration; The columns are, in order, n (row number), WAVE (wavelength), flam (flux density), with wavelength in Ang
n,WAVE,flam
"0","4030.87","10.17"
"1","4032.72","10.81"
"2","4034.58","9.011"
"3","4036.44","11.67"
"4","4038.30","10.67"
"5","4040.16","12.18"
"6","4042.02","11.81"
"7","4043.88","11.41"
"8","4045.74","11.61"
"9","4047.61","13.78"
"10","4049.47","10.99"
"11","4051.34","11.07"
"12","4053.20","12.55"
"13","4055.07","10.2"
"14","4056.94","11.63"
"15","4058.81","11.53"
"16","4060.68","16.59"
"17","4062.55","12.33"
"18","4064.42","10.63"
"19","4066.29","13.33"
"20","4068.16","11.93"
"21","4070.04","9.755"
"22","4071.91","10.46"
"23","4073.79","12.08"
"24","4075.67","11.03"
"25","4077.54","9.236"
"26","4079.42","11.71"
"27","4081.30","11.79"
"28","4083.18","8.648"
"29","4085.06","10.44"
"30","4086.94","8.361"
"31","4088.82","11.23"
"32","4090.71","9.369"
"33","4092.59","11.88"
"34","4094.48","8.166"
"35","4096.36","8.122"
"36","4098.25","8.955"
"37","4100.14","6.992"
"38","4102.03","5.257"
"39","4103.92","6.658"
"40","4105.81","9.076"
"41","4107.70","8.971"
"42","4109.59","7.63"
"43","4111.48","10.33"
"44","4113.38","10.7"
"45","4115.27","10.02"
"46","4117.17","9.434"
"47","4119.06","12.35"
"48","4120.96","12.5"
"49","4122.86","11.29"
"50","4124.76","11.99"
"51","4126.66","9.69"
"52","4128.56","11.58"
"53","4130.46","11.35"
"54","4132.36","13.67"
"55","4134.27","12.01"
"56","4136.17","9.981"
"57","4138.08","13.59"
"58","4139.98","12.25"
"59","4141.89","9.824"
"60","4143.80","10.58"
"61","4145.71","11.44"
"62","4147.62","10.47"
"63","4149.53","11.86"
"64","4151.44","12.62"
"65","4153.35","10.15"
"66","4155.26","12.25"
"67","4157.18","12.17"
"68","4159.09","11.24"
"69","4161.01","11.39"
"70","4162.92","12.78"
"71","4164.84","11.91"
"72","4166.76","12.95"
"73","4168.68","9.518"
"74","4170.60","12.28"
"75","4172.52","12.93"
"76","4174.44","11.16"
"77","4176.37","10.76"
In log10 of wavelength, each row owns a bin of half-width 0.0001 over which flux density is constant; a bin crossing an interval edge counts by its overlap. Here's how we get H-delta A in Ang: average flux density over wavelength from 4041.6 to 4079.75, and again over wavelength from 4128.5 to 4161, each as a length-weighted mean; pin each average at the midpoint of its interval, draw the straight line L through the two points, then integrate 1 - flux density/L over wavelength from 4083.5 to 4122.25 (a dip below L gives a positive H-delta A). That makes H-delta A 7.7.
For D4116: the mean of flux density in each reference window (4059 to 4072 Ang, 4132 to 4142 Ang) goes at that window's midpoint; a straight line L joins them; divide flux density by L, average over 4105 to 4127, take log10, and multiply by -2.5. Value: 0.16 mag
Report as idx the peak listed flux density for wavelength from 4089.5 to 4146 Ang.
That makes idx 13.67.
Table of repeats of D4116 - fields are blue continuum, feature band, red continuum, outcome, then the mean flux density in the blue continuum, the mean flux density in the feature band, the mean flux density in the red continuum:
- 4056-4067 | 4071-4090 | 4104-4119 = 0.096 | 12.7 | 10.5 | 9.47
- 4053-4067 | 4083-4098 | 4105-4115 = 0.107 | 12.3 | 9.55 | 9.4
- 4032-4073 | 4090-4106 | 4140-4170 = 0.370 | 11.6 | 8.22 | 11.4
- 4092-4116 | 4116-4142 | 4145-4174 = -0.158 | 8.61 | 11.6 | 11.7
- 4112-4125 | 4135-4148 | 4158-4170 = 0.017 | 11.1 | 11.2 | 11.7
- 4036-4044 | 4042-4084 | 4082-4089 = -0.100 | 11.6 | 11.6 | 9.58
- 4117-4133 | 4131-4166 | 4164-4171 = -0.007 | 11.6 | 11.7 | 11.6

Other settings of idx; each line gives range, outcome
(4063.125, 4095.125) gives 13.33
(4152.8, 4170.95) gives 12.95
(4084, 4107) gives 11.88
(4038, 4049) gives 13.78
